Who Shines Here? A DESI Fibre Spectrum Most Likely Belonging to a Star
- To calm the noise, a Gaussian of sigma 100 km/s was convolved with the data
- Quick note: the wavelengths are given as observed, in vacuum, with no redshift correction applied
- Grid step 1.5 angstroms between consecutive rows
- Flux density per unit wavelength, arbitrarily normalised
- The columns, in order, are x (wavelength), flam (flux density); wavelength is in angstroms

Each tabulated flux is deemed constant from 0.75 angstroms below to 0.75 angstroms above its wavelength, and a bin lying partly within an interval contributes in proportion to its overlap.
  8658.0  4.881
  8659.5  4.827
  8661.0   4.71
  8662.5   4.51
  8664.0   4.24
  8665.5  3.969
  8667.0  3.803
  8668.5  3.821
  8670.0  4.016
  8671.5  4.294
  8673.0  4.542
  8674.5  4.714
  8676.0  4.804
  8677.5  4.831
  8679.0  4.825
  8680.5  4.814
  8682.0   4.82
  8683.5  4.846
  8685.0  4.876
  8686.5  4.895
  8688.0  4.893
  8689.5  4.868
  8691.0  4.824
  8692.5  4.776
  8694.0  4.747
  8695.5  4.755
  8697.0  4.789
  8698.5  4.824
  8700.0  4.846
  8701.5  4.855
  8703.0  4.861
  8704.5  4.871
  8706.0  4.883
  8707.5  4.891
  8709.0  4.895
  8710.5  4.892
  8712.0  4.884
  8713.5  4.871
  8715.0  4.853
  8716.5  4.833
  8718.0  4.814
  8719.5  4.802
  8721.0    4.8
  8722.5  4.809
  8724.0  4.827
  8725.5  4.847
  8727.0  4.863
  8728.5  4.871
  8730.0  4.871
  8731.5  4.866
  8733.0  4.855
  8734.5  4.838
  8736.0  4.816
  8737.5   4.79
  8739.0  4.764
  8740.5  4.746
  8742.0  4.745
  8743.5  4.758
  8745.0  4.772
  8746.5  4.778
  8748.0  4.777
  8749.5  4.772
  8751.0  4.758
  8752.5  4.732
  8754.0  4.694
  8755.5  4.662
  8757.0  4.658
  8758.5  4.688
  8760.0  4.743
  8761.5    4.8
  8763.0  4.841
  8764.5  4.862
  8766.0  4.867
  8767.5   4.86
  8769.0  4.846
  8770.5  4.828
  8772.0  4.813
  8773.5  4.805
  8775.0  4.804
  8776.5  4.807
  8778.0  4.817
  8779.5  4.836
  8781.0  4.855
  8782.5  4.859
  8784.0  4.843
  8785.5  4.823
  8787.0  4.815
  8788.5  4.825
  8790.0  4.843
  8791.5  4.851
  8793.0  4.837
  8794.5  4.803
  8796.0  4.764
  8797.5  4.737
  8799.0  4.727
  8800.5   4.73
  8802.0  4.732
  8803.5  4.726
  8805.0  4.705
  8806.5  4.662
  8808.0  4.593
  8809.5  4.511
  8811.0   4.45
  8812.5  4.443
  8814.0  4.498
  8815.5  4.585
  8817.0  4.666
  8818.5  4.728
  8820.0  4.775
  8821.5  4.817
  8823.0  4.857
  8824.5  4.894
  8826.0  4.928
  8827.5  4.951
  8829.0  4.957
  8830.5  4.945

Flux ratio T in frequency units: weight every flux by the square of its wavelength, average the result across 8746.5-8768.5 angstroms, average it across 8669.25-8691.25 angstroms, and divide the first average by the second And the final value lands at 1.0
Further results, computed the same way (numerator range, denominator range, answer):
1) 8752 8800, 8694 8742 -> 1.01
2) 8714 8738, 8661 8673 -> 1.18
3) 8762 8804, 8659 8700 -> 1.07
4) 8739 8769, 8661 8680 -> 1.11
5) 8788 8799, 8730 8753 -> 1.02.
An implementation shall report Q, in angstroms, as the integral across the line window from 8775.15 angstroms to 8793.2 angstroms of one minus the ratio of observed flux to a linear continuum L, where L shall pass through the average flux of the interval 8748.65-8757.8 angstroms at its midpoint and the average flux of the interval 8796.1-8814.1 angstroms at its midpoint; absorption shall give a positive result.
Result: -0.64 angstroms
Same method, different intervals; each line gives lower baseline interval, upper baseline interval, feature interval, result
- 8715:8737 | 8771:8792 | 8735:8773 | 0.4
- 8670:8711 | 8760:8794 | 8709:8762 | 0.2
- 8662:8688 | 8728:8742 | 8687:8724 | -1.3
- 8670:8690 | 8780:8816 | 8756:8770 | -0.2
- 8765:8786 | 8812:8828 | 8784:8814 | 0.5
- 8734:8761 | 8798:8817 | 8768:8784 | -0.5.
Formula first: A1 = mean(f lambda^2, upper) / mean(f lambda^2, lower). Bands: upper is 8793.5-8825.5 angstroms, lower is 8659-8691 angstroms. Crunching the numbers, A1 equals 1.06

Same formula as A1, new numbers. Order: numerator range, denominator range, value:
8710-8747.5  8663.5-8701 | 1.05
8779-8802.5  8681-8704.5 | 1.02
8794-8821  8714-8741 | 0.98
